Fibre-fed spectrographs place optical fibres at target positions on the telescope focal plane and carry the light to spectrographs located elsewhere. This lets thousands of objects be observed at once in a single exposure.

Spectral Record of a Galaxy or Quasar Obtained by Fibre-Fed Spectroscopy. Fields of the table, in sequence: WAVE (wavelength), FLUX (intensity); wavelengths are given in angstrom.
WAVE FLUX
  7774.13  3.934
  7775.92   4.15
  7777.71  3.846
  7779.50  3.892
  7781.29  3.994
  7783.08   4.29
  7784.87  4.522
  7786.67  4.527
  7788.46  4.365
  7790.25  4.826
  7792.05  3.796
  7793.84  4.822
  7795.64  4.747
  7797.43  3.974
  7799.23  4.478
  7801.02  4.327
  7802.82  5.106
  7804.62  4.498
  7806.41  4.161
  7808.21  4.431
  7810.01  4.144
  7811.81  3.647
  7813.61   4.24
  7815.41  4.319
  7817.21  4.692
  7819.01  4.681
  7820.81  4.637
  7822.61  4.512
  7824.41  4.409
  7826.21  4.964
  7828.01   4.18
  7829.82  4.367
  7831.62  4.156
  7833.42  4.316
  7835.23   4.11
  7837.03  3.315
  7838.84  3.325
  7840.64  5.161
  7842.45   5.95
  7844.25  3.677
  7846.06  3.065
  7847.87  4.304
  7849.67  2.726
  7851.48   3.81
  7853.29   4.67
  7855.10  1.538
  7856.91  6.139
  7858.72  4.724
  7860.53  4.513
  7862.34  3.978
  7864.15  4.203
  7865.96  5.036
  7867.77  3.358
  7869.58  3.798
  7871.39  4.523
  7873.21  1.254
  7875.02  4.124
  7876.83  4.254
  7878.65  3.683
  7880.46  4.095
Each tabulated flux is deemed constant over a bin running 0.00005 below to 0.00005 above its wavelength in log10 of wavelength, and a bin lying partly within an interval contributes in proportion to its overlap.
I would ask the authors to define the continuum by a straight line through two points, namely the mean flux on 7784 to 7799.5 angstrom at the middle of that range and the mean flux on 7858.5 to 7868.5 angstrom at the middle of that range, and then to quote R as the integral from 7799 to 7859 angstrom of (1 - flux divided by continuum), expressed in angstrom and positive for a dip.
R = 1.6 angstrom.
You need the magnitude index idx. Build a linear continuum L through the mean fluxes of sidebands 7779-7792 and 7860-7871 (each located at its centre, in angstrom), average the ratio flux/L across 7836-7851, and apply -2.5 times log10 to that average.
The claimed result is 0.070 mag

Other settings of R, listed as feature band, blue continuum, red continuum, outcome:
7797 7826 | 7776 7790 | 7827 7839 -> -2.15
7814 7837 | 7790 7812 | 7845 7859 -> -1.53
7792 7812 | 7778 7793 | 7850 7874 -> -0.94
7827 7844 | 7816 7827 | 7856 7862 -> 1.71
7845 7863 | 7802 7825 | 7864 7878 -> 0.13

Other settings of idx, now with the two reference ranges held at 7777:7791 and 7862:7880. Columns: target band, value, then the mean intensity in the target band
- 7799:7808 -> -0.083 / 4.51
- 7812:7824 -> -0.090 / 4.46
